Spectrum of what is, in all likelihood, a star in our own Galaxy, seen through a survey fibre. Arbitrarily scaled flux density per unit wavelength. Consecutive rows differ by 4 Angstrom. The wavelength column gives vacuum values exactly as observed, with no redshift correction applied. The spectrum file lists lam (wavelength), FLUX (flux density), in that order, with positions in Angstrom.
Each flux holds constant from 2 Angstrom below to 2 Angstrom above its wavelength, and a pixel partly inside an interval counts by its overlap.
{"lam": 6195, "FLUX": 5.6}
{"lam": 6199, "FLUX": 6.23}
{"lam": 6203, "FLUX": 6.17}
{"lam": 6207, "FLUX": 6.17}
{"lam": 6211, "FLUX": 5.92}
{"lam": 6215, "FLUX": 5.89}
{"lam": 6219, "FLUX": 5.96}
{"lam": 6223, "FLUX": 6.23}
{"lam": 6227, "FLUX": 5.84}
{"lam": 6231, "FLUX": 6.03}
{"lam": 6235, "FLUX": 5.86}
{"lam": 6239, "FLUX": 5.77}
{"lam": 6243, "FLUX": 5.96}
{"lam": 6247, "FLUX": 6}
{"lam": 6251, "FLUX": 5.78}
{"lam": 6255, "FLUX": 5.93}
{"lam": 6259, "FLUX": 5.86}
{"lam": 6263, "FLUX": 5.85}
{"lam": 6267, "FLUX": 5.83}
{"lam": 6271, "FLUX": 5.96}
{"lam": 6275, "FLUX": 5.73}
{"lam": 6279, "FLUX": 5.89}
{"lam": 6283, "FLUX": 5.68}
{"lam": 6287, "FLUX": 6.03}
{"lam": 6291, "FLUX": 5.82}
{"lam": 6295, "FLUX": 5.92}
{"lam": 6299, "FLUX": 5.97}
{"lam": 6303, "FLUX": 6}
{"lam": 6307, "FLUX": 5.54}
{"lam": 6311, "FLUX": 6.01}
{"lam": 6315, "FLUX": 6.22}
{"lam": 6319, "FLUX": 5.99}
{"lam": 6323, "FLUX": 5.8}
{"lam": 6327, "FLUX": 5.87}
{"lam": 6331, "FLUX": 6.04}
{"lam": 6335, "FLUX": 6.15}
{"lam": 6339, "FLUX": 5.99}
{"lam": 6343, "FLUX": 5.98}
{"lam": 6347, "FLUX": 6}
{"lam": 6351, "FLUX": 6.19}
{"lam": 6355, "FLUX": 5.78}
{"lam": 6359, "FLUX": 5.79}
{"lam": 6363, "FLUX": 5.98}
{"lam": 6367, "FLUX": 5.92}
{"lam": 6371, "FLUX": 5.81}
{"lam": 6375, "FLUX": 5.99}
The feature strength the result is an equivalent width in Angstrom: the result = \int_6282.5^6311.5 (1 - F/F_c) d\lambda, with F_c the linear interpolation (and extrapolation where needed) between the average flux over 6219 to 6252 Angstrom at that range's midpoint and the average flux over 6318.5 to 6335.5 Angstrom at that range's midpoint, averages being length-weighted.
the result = 0.4 Angstrom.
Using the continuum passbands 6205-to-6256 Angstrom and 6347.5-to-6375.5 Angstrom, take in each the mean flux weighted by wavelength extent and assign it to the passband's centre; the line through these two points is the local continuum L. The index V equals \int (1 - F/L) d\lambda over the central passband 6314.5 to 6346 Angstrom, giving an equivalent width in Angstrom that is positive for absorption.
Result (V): -0.35 Angstrom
